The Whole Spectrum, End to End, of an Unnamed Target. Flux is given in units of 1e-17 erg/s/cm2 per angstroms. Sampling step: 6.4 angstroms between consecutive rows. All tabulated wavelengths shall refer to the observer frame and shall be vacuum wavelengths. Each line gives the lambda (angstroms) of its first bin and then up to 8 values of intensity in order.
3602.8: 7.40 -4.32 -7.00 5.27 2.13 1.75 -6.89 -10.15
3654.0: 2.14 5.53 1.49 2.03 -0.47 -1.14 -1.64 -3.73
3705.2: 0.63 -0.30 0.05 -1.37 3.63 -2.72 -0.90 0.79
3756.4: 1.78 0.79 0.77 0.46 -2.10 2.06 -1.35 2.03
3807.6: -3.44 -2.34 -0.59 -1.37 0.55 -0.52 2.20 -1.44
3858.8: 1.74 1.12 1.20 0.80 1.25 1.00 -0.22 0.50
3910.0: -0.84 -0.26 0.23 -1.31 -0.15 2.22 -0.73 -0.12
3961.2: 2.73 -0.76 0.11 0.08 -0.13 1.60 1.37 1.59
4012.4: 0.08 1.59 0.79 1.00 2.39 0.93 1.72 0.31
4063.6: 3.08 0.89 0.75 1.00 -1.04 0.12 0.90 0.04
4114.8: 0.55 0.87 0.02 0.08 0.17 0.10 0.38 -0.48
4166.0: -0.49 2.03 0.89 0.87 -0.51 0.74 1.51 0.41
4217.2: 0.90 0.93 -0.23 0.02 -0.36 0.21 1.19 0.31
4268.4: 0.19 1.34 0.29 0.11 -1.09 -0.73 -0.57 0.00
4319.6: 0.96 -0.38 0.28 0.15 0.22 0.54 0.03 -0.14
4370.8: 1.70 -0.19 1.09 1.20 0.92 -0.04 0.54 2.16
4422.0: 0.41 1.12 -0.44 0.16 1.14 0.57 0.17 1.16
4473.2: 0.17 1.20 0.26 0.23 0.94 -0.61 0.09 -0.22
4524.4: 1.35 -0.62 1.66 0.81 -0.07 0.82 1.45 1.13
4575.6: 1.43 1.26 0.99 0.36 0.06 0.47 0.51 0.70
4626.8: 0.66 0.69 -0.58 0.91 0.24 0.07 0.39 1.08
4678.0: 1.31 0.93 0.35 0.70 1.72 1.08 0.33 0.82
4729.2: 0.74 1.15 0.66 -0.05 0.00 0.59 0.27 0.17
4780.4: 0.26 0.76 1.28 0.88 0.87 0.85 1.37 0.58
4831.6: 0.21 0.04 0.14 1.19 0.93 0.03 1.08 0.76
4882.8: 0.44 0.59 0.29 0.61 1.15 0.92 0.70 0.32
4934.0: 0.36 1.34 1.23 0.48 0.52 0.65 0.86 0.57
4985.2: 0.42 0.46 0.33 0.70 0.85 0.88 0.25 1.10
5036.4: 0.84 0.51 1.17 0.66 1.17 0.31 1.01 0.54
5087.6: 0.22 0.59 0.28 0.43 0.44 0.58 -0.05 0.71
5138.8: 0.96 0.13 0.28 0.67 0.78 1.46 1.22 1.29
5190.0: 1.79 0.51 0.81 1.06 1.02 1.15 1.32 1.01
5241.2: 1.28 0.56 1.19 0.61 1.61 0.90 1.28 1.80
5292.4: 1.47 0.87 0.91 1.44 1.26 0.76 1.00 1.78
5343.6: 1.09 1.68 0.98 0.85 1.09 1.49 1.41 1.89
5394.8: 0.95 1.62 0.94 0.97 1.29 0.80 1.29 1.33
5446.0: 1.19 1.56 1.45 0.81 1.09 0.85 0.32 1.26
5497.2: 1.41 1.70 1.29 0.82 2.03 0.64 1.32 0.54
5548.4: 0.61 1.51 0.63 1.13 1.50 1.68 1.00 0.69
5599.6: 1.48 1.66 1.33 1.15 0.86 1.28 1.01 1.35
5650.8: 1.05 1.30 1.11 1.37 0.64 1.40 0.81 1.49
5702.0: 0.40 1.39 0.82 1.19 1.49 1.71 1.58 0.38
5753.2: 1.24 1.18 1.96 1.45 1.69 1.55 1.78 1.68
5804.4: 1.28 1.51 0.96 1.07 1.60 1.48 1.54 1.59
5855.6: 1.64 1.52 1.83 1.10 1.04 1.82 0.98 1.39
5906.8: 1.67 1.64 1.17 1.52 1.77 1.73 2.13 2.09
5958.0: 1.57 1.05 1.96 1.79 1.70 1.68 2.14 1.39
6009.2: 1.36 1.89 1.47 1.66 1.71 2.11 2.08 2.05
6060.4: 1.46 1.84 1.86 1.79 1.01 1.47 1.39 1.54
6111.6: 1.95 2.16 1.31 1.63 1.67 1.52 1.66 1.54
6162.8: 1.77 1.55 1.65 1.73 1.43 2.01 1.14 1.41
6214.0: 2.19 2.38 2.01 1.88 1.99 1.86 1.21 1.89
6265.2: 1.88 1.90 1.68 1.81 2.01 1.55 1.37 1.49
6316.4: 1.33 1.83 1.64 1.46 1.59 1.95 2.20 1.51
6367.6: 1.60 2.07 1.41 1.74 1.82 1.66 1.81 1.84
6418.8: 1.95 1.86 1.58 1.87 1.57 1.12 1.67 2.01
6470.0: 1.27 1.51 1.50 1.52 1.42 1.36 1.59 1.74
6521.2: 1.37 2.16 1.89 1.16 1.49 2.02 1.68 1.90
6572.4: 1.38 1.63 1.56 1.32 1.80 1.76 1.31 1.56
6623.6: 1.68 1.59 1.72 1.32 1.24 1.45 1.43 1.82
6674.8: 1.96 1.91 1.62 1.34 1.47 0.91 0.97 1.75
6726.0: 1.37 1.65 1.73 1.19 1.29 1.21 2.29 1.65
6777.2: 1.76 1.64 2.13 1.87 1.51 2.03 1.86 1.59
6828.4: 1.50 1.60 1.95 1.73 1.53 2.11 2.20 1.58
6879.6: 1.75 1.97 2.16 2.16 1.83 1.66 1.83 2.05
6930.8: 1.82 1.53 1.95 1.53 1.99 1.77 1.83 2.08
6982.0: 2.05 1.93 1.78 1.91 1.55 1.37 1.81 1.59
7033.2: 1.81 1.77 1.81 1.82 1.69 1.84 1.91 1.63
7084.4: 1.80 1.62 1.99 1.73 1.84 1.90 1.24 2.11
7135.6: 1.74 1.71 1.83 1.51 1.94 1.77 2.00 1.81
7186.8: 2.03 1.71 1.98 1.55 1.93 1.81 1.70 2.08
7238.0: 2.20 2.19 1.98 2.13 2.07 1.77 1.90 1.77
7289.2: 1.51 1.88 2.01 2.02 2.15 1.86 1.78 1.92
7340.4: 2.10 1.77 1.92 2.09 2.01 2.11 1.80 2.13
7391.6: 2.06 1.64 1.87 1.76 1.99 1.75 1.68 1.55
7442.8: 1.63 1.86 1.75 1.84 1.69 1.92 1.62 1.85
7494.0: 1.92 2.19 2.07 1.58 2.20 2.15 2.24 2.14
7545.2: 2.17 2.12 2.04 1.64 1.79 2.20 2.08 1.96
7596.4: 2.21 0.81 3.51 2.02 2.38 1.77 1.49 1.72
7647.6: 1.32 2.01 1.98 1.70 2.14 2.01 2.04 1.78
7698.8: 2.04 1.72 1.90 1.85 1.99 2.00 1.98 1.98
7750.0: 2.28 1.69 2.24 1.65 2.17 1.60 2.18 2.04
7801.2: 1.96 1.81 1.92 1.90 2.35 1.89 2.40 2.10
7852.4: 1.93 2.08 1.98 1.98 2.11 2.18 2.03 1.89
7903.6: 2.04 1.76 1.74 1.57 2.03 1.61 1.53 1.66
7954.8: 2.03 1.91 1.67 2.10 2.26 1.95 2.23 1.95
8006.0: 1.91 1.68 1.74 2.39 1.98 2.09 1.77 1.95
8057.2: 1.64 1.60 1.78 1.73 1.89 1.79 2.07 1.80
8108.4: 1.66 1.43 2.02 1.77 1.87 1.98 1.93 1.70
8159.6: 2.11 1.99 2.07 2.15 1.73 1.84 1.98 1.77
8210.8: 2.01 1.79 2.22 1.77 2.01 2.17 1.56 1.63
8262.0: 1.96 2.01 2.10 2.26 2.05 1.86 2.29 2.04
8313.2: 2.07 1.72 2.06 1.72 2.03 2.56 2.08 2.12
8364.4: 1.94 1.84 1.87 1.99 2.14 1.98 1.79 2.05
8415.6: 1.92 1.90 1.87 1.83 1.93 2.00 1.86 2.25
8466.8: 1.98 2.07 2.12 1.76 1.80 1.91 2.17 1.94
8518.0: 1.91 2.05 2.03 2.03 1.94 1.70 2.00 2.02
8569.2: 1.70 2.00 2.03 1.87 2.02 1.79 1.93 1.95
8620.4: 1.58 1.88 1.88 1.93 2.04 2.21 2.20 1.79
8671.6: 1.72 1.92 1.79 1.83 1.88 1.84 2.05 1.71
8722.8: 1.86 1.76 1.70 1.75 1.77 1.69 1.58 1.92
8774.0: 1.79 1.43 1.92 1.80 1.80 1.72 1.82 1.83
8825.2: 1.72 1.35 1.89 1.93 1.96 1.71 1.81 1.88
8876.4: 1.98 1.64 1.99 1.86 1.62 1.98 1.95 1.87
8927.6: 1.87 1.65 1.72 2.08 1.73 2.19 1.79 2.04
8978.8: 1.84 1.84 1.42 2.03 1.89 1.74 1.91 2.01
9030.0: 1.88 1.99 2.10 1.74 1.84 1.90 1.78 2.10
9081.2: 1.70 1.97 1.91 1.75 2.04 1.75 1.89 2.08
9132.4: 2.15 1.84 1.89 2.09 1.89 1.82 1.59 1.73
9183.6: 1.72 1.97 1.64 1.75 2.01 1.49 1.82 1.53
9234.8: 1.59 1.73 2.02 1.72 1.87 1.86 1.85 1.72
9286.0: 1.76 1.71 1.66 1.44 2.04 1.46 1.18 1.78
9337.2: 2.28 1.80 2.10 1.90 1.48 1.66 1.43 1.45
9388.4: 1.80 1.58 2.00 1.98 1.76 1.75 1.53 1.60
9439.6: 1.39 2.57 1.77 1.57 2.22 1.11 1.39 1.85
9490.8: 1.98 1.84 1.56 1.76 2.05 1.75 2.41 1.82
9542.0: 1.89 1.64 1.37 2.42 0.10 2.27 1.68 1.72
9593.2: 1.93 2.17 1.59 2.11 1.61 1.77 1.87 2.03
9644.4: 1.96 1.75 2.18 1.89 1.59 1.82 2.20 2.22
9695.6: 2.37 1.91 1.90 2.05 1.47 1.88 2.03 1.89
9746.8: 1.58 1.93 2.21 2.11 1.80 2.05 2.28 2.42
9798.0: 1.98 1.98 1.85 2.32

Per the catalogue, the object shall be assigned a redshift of 0.297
